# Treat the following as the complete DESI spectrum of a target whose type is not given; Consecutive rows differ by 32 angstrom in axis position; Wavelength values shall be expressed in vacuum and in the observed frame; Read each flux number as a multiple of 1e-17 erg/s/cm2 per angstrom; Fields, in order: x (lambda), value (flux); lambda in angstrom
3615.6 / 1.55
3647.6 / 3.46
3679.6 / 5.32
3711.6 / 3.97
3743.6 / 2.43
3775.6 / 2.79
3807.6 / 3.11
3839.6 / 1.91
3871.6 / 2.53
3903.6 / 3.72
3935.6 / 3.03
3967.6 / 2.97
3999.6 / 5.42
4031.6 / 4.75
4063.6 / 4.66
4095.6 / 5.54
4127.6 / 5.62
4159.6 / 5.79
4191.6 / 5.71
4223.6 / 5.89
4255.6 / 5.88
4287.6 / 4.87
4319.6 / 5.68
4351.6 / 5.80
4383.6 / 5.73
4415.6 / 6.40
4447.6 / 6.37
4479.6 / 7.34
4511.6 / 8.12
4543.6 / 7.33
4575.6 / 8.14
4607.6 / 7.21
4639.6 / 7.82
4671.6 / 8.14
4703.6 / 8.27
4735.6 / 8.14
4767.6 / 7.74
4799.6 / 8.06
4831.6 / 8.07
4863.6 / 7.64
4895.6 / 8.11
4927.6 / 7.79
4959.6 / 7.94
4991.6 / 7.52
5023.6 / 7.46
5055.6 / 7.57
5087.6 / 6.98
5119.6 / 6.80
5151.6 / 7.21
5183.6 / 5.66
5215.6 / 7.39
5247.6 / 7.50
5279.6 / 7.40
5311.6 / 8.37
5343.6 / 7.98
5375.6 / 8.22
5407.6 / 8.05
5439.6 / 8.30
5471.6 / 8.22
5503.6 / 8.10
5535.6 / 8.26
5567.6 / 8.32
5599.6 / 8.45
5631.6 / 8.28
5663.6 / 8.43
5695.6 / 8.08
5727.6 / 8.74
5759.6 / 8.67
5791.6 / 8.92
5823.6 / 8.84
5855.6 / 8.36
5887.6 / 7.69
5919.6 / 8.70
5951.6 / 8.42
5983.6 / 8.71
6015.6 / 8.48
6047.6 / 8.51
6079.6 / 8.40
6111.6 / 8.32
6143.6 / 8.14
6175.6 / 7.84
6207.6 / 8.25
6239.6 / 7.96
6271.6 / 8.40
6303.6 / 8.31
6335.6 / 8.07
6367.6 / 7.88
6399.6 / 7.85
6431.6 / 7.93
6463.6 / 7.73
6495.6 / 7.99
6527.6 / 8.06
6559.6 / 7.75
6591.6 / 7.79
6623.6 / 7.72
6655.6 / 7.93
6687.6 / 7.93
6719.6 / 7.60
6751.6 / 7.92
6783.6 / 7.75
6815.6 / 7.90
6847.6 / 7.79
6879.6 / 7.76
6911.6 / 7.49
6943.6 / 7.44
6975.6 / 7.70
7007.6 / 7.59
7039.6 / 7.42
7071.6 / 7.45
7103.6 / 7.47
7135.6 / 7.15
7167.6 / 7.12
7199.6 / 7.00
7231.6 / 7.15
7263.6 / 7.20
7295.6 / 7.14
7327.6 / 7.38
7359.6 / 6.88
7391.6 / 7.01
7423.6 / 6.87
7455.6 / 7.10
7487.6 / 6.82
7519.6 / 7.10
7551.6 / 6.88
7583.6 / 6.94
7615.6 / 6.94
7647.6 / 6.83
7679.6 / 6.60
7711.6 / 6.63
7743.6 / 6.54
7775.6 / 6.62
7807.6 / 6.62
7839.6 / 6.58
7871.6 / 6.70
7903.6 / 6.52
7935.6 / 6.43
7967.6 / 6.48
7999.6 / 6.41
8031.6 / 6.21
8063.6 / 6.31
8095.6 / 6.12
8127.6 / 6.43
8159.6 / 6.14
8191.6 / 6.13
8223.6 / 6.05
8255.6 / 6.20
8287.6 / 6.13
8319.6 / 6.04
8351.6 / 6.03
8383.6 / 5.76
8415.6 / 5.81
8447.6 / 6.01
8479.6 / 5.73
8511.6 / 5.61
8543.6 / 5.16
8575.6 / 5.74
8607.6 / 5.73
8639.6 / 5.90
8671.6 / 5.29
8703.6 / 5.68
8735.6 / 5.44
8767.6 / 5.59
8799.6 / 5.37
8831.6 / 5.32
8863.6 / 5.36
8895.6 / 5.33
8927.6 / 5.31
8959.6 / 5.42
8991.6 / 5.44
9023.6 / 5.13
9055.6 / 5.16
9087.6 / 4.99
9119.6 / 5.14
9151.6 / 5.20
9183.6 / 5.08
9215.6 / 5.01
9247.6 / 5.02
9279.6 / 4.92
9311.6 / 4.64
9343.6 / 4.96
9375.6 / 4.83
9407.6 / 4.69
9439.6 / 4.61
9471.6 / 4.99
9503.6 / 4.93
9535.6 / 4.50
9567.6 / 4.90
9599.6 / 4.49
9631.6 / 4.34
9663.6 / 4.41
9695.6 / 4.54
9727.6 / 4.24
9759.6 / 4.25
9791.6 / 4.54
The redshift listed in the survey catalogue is 0.00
